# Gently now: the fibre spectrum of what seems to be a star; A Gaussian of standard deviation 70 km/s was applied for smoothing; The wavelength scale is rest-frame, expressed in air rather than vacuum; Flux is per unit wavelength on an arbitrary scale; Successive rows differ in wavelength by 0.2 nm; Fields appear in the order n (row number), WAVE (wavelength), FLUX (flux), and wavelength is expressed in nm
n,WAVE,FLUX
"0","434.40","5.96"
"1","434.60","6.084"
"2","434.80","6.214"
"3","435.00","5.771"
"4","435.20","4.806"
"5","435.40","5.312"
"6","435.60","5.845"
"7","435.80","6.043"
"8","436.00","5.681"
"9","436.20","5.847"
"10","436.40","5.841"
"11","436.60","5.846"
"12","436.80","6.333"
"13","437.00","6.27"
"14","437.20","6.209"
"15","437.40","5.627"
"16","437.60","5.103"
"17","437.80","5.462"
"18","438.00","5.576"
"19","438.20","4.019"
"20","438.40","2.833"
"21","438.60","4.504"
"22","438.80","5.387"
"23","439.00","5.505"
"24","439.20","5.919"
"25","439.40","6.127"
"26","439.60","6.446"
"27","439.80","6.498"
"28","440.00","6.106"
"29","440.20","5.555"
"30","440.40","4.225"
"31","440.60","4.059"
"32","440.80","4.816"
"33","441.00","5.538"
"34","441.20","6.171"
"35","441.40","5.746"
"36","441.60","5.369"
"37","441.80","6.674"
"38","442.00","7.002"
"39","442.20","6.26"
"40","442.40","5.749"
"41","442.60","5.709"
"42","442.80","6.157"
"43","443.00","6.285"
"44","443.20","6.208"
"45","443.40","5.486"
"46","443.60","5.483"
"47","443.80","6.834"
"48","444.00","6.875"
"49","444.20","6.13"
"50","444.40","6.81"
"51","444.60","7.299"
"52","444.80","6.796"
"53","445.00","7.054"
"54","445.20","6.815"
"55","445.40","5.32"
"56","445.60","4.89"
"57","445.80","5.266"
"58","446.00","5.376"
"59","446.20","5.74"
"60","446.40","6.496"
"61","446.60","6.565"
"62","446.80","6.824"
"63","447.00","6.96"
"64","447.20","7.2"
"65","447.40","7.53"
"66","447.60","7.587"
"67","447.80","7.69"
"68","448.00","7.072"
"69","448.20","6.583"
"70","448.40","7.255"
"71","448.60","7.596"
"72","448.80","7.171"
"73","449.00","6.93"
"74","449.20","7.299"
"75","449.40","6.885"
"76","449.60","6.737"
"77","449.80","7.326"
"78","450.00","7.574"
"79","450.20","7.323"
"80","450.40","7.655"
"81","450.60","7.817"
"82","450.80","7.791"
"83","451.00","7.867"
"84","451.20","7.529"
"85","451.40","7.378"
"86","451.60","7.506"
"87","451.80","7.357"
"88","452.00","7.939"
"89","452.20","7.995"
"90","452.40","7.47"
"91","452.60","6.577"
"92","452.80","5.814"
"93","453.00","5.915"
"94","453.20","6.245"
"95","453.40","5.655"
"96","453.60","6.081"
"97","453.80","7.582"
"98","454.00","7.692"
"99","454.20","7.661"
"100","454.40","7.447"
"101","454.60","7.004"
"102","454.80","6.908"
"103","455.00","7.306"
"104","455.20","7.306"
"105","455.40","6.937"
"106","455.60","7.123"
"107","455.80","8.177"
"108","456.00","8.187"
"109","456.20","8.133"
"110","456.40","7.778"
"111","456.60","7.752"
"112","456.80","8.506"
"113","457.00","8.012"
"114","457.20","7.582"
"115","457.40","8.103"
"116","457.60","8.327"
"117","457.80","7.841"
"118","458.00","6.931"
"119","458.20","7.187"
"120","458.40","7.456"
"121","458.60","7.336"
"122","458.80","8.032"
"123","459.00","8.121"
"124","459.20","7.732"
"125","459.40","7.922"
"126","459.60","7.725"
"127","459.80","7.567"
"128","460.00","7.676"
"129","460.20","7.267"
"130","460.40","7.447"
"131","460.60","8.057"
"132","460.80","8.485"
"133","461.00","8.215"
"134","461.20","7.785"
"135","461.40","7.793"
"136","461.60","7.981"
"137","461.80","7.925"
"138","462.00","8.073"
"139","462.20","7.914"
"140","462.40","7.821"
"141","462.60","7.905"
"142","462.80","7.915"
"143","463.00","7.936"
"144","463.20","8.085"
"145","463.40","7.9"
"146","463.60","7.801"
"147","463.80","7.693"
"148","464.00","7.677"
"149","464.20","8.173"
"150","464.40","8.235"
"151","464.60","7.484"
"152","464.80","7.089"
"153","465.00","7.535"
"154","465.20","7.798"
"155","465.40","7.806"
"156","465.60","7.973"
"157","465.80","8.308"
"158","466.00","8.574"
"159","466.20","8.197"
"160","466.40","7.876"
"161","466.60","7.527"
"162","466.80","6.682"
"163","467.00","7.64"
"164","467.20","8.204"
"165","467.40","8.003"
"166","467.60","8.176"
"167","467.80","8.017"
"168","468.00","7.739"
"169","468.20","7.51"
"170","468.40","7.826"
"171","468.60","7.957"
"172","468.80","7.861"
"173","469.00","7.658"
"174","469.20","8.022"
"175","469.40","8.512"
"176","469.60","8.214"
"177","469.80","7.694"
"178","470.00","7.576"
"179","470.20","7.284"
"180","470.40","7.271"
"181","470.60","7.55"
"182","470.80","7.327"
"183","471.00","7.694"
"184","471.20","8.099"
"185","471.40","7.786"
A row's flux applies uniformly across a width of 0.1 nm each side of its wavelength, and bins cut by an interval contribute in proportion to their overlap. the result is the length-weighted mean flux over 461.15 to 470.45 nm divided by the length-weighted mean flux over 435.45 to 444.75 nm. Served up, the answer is 1.4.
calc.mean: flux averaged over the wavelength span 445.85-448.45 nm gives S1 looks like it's 6.8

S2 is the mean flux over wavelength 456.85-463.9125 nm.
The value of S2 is 7.82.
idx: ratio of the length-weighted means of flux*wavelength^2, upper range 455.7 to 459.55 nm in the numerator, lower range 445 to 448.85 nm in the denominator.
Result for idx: 1.2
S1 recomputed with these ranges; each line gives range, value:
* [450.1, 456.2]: 7.26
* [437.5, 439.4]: 4.99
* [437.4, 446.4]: 5.76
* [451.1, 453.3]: 7.07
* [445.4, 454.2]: 6.96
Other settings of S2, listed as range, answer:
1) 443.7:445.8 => 6.42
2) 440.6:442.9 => 5.85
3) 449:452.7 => 7.43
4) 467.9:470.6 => 7.77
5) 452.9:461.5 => 7.53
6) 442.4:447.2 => 6.24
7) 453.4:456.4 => 7.35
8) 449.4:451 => 7.45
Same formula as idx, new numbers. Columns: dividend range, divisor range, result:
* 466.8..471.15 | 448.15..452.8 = 1.15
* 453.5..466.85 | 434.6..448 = 1.41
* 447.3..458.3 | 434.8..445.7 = 1.34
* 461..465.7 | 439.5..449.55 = 1.35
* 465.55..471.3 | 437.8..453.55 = 1.35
